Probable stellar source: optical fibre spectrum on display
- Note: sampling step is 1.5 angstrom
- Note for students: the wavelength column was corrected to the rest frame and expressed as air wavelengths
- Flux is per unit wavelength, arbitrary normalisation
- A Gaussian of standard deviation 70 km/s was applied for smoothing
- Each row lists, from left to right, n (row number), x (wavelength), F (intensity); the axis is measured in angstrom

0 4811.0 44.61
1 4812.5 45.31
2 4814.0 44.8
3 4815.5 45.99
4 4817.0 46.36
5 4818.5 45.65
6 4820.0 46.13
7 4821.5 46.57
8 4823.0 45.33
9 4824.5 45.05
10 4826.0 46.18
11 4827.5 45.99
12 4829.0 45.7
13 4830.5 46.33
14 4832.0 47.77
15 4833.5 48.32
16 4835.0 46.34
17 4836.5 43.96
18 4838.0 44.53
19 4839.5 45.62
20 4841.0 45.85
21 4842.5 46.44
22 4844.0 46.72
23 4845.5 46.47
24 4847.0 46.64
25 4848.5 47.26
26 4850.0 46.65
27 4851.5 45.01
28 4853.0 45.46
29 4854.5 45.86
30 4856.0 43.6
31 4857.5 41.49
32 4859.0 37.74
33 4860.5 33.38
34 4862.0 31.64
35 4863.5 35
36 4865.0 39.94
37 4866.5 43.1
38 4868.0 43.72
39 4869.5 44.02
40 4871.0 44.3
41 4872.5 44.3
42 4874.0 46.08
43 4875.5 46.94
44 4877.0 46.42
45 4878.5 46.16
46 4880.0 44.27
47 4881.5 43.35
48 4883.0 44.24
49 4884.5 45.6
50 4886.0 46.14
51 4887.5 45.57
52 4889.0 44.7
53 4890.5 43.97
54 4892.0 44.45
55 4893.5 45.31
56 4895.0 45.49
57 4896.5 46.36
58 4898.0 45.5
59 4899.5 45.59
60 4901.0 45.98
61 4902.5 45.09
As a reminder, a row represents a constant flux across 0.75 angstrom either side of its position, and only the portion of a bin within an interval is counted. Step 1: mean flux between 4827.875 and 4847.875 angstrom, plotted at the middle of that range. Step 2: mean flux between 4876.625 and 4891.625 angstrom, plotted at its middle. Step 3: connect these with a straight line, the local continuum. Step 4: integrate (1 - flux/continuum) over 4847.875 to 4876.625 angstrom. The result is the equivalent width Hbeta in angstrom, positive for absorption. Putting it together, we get 2.0 angstrom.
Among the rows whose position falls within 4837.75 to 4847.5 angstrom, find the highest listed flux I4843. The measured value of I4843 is 46.72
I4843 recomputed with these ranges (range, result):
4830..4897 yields 48.32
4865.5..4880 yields 46.94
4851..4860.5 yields 45.86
